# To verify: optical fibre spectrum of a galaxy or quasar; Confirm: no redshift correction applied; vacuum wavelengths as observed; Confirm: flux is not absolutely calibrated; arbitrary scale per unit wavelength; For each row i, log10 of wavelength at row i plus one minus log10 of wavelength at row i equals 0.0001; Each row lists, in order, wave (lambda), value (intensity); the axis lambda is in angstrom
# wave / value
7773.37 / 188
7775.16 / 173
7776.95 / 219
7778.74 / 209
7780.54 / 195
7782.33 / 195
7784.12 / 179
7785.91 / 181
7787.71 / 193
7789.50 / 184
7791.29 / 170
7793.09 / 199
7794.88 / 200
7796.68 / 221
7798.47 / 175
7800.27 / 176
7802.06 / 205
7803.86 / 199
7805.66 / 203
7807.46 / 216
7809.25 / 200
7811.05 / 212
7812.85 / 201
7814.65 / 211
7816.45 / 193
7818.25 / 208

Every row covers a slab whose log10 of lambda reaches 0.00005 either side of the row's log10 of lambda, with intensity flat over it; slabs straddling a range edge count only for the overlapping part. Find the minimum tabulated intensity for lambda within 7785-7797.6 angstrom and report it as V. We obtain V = 170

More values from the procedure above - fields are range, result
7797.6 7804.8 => 175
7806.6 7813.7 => 200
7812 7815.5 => 201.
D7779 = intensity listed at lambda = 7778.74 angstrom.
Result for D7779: 209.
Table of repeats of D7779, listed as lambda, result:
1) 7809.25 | 200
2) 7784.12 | 179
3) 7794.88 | 200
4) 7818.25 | 208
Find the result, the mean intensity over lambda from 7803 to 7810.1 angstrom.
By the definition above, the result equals 205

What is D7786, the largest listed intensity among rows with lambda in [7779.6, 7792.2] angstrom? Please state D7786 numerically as 195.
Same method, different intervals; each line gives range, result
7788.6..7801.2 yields 221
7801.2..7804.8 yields 205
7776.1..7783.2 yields 219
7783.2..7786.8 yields 181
